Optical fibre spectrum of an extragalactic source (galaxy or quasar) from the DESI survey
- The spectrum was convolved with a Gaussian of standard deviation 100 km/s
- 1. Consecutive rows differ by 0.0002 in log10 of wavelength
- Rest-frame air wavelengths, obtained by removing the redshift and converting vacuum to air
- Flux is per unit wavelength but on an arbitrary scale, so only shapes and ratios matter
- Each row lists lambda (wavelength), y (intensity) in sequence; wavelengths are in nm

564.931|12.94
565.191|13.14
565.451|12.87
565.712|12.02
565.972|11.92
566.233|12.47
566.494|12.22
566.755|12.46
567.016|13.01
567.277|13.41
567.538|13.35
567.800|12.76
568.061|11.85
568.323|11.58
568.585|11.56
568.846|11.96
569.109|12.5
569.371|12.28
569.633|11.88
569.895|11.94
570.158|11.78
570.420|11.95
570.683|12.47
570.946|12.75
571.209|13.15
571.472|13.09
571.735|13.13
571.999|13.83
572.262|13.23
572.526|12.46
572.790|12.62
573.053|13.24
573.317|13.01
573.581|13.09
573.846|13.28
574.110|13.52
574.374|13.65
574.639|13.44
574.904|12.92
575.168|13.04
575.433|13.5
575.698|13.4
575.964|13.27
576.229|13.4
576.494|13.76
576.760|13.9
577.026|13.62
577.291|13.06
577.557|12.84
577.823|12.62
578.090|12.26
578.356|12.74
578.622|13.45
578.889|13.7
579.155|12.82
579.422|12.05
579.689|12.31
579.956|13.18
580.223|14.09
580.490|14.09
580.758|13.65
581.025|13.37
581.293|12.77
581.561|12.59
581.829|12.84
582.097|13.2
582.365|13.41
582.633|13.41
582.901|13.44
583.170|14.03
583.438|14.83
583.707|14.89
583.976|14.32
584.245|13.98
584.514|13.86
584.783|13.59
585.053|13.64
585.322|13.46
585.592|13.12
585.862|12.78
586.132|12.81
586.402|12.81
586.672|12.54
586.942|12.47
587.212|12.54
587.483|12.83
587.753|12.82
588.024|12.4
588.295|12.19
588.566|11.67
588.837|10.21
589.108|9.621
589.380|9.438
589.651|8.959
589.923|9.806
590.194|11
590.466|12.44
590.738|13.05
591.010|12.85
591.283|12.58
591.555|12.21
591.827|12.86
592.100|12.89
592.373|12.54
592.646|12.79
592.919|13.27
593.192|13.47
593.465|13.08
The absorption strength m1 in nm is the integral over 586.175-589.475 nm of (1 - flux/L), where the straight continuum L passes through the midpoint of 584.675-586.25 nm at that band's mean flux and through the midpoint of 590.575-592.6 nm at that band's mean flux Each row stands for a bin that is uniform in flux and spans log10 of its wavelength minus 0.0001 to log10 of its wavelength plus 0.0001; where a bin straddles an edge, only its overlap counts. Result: 0.30 nm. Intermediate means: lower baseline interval 13.2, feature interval 11.9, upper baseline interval 12.7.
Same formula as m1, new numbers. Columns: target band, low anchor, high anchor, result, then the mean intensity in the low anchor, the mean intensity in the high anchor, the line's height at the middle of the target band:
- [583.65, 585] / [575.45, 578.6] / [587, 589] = -0.17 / 13.2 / 12.1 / 12.4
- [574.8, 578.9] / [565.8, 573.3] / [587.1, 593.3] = -0.29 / 12.5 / 11.9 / 12.3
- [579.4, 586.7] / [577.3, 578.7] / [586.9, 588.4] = -0.44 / 12.8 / 12.6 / 12.7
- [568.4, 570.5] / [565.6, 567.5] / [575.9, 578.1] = 0.13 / 12.6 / 13.2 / 12.7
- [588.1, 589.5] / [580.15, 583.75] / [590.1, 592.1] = 0.22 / 13.6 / 12.5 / 12.8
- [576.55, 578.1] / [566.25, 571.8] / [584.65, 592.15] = -0.11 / 12.4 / 12.1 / 12.3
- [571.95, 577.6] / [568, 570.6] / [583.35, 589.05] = -0.46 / 11.9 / 13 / 12.3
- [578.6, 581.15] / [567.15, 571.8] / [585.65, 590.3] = -0.28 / 12.4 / 11.6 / 12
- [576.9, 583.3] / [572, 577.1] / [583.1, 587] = 0.14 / 13.3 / 13.6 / 13.4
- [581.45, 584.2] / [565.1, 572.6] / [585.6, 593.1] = -0.34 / 12.5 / 12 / 12.2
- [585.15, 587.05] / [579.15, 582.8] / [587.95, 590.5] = -0.21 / 13.1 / 10.7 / 11.6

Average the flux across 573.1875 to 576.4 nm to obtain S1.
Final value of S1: 13.3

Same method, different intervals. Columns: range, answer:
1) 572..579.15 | 13.2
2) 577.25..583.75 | 13.2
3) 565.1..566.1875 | 12.5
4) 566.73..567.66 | 13.1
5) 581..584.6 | 13.6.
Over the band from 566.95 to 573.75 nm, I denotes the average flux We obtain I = 12.6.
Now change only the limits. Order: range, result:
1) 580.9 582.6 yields 13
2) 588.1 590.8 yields 10.8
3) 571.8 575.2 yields 13.2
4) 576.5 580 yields 13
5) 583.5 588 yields 13.3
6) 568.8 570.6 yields 12.1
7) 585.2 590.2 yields 11.8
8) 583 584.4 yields 14.4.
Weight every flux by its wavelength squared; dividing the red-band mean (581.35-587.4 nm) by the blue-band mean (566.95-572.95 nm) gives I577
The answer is 1.1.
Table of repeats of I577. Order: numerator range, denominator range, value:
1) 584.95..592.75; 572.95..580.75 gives 0.95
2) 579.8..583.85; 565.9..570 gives 1.16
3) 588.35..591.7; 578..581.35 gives 0.88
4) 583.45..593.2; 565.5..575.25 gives 1.05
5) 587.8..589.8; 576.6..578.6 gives 0.85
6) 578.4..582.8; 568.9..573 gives 1.08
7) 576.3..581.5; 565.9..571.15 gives 1.11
